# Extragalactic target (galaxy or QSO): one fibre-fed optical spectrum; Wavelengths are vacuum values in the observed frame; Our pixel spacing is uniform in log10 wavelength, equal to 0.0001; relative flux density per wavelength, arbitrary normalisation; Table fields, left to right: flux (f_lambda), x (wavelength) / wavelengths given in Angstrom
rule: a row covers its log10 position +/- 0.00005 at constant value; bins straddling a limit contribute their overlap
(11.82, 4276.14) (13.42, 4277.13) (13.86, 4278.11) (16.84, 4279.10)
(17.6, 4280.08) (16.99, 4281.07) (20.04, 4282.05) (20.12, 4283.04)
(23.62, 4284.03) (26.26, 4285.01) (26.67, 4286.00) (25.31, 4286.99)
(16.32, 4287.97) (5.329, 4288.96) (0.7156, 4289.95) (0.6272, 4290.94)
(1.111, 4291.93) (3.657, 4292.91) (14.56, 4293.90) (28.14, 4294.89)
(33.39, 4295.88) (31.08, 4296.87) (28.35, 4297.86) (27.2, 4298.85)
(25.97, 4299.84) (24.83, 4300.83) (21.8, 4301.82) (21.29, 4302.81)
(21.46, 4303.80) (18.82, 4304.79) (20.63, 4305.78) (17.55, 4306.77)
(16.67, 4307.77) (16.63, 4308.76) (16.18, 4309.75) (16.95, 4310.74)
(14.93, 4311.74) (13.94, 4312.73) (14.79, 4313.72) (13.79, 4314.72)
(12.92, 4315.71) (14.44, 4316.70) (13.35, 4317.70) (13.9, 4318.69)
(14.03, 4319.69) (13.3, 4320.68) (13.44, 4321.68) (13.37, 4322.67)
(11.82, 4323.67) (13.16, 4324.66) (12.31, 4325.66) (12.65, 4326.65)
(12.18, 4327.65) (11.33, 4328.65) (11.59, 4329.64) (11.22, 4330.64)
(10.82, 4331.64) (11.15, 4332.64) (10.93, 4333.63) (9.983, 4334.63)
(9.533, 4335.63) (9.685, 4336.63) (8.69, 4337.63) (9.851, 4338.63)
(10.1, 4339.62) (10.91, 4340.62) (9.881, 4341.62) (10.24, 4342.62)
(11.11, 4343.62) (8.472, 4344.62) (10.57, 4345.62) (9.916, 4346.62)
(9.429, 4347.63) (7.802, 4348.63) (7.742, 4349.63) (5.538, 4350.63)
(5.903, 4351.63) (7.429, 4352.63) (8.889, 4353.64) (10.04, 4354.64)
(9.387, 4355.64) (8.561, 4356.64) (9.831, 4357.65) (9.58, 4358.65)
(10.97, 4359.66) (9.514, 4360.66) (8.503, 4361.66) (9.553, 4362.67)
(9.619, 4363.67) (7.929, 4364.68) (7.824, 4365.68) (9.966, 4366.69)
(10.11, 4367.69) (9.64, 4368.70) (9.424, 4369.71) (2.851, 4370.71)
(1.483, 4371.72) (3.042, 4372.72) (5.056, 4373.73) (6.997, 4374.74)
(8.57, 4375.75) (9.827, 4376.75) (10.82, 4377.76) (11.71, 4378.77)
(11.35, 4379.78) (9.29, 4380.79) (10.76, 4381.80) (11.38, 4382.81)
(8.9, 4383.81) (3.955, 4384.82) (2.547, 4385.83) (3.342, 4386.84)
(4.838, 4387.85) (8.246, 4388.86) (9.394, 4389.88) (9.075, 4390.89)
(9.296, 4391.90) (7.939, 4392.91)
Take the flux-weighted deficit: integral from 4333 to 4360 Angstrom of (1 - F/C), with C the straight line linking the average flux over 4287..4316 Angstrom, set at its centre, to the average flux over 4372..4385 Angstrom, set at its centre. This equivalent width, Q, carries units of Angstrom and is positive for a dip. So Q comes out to 6.47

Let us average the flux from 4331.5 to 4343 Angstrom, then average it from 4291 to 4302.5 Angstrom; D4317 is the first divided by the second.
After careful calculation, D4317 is 0.5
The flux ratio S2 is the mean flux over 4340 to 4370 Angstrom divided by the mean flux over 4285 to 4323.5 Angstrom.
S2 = 0.53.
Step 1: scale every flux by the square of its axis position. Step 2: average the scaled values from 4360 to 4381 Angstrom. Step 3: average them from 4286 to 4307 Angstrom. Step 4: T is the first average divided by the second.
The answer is 0.5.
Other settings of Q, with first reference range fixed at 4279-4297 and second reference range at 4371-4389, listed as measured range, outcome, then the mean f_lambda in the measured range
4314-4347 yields 2.63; 11.6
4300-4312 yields -3.24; 19.2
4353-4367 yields 0.16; 9.27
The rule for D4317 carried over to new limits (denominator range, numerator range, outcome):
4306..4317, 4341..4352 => 0.57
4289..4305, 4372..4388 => 0.41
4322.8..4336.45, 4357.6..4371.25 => 0.78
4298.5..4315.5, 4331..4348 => 0.54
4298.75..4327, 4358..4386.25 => 0.50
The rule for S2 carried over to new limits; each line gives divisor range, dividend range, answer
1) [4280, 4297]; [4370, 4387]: 0.43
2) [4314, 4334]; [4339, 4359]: 0.72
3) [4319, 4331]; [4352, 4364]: 0.74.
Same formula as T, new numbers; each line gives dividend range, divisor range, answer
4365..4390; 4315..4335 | 0.63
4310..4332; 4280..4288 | 0.61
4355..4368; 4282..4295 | 0.66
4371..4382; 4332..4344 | 0.79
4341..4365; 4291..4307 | 0.45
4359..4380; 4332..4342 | 0.83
